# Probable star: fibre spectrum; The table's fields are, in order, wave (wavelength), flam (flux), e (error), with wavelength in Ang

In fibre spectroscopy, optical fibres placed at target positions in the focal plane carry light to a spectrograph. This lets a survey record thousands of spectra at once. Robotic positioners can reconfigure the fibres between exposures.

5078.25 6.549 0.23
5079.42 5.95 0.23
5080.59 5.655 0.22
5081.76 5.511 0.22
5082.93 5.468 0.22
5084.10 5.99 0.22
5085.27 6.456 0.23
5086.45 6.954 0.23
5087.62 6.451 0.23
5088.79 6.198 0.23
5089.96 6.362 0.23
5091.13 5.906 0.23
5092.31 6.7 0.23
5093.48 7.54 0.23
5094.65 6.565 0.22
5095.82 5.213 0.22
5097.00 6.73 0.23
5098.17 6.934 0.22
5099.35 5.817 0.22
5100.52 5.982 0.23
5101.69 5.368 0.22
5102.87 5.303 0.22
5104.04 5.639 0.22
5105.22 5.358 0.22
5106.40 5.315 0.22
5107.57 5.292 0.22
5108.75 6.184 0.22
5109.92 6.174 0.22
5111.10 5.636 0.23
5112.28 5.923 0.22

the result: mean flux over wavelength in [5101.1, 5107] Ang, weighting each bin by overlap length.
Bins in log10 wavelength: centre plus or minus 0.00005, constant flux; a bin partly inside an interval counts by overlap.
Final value 5.4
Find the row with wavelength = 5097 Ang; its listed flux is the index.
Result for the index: 6.73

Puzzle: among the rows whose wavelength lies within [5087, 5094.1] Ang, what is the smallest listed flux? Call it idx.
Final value 5.906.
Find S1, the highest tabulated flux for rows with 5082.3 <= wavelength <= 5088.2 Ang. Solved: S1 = 6.954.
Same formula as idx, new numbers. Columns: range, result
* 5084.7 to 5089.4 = 6.198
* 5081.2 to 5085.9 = 5.468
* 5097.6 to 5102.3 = 5.368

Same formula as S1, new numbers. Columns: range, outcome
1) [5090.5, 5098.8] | 7.54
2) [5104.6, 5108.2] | 5.358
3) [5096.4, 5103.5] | 6.934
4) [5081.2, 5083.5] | 5.511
